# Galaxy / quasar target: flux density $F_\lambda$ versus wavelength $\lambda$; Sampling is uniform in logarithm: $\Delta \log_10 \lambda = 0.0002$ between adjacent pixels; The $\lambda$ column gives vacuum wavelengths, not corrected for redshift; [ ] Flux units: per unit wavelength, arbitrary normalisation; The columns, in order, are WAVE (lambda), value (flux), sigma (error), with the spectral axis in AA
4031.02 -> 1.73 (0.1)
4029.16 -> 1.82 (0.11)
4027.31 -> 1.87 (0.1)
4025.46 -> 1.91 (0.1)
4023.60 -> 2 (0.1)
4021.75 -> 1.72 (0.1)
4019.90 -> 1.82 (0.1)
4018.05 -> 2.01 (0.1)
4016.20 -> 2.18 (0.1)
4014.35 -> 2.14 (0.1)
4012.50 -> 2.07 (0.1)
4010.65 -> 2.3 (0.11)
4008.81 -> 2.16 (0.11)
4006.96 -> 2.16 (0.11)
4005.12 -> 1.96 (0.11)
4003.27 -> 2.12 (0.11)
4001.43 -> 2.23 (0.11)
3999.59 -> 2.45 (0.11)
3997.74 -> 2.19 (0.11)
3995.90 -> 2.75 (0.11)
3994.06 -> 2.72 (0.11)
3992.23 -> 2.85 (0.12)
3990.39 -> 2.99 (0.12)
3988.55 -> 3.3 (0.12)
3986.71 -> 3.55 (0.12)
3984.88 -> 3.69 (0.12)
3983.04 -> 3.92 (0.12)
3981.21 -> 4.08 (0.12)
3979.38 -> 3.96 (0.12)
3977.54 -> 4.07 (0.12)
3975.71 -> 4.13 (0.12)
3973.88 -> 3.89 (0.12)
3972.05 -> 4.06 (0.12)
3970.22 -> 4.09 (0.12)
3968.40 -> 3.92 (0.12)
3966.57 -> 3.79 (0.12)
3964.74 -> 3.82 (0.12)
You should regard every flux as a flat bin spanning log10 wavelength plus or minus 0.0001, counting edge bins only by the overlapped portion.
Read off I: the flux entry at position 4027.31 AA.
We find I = 1.87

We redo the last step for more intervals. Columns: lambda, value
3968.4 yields 3.92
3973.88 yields 3.89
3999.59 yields 2.45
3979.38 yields 3.96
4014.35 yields 2.14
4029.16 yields 1.82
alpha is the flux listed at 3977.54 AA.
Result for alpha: 4.07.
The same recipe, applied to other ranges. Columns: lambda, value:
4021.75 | 1.72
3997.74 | 2.19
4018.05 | 2.01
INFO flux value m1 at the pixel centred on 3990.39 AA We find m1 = 2.99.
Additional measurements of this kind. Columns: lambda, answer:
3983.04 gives 3.92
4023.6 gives 2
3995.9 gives 2.75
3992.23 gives 2.85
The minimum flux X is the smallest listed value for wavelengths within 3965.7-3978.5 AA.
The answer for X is 3.79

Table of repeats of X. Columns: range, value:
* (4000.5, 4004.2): 2.12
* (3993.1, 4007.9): 1.96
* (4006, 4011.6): 2.16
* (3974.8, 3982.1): 3.96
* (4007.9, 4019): 2.01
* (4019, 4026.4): 1.72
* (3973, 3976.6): 3.89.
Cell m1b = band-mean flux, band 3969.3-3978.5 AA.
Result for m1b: 4.05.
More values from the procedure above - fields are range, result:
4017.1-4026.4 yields 1.89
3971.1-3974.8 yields 3.98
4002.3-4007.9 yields 2.08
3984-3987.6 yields 3.63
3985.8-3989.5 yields 3.42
